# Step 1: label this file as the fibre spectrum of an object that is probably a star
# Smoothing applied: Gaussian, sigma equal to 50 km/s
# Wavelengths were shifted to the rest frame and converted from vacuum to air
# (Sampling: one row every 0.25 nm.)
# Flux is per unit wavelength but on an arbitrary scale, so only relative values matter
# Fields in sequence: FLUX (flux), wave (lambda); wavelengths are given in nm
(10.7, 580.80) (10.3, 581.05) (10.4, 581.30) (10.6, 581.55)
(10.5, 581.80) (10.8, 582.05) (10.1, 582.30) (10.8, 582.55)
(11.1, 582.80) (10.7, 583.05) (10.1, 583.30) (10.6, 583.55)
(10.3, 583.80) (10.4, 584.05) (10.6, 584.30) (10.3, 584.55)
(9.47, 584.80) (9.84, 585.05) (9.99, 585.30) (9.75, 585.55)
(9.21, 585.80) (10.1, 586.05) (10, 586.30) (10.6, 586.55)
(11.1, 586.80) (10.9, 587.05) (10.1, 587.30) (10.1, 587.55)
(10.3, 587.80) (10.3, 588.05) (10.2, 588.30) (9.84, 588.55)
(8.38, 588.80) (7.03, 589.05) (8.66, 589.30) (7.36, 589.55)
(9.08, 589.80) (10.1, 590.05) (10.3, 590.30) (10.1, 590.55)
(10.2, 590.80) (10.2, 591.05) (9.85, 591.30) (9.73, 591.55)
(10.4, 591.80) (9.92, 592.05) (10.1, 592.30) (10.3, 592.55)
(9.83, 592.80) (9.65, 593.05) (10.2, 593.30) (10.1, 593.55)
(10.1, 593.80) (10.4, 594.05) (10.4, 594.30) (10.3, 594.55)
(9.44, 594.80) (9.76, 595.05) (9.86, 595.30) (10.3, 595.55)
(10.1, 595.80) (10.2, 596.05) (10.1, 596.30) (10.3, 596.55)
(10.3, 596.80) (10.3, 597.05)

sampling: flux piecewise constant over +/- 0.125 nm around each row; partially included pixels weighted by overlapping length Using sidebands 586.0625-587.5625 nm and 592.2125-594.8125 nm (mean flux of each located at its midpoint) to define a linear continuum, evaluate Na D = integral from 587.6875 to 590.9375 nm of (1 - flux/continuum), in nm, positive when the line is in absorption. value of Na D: 0.30 nm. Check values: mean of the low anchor 10.5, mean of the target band 9.37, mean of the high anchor 10.1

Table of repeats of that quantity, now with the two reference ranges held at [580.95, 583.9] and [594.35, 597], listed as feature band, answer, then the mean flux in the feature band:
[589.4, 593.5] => 0.158 nm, 9.83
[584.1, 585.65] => 0.064 nm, 10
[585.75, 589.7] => 0.272 nm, 9.64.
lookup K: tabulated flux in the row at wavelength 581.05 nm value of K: 10.3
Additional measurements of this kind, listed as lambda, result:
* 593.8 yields 10.1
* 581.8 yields 10.5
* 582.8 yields 11.1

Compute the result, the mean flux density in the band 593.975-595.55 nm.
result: 10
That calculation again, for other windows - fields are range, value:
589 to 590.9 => 9.17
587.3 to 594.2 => 9.74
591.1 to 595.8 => 10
